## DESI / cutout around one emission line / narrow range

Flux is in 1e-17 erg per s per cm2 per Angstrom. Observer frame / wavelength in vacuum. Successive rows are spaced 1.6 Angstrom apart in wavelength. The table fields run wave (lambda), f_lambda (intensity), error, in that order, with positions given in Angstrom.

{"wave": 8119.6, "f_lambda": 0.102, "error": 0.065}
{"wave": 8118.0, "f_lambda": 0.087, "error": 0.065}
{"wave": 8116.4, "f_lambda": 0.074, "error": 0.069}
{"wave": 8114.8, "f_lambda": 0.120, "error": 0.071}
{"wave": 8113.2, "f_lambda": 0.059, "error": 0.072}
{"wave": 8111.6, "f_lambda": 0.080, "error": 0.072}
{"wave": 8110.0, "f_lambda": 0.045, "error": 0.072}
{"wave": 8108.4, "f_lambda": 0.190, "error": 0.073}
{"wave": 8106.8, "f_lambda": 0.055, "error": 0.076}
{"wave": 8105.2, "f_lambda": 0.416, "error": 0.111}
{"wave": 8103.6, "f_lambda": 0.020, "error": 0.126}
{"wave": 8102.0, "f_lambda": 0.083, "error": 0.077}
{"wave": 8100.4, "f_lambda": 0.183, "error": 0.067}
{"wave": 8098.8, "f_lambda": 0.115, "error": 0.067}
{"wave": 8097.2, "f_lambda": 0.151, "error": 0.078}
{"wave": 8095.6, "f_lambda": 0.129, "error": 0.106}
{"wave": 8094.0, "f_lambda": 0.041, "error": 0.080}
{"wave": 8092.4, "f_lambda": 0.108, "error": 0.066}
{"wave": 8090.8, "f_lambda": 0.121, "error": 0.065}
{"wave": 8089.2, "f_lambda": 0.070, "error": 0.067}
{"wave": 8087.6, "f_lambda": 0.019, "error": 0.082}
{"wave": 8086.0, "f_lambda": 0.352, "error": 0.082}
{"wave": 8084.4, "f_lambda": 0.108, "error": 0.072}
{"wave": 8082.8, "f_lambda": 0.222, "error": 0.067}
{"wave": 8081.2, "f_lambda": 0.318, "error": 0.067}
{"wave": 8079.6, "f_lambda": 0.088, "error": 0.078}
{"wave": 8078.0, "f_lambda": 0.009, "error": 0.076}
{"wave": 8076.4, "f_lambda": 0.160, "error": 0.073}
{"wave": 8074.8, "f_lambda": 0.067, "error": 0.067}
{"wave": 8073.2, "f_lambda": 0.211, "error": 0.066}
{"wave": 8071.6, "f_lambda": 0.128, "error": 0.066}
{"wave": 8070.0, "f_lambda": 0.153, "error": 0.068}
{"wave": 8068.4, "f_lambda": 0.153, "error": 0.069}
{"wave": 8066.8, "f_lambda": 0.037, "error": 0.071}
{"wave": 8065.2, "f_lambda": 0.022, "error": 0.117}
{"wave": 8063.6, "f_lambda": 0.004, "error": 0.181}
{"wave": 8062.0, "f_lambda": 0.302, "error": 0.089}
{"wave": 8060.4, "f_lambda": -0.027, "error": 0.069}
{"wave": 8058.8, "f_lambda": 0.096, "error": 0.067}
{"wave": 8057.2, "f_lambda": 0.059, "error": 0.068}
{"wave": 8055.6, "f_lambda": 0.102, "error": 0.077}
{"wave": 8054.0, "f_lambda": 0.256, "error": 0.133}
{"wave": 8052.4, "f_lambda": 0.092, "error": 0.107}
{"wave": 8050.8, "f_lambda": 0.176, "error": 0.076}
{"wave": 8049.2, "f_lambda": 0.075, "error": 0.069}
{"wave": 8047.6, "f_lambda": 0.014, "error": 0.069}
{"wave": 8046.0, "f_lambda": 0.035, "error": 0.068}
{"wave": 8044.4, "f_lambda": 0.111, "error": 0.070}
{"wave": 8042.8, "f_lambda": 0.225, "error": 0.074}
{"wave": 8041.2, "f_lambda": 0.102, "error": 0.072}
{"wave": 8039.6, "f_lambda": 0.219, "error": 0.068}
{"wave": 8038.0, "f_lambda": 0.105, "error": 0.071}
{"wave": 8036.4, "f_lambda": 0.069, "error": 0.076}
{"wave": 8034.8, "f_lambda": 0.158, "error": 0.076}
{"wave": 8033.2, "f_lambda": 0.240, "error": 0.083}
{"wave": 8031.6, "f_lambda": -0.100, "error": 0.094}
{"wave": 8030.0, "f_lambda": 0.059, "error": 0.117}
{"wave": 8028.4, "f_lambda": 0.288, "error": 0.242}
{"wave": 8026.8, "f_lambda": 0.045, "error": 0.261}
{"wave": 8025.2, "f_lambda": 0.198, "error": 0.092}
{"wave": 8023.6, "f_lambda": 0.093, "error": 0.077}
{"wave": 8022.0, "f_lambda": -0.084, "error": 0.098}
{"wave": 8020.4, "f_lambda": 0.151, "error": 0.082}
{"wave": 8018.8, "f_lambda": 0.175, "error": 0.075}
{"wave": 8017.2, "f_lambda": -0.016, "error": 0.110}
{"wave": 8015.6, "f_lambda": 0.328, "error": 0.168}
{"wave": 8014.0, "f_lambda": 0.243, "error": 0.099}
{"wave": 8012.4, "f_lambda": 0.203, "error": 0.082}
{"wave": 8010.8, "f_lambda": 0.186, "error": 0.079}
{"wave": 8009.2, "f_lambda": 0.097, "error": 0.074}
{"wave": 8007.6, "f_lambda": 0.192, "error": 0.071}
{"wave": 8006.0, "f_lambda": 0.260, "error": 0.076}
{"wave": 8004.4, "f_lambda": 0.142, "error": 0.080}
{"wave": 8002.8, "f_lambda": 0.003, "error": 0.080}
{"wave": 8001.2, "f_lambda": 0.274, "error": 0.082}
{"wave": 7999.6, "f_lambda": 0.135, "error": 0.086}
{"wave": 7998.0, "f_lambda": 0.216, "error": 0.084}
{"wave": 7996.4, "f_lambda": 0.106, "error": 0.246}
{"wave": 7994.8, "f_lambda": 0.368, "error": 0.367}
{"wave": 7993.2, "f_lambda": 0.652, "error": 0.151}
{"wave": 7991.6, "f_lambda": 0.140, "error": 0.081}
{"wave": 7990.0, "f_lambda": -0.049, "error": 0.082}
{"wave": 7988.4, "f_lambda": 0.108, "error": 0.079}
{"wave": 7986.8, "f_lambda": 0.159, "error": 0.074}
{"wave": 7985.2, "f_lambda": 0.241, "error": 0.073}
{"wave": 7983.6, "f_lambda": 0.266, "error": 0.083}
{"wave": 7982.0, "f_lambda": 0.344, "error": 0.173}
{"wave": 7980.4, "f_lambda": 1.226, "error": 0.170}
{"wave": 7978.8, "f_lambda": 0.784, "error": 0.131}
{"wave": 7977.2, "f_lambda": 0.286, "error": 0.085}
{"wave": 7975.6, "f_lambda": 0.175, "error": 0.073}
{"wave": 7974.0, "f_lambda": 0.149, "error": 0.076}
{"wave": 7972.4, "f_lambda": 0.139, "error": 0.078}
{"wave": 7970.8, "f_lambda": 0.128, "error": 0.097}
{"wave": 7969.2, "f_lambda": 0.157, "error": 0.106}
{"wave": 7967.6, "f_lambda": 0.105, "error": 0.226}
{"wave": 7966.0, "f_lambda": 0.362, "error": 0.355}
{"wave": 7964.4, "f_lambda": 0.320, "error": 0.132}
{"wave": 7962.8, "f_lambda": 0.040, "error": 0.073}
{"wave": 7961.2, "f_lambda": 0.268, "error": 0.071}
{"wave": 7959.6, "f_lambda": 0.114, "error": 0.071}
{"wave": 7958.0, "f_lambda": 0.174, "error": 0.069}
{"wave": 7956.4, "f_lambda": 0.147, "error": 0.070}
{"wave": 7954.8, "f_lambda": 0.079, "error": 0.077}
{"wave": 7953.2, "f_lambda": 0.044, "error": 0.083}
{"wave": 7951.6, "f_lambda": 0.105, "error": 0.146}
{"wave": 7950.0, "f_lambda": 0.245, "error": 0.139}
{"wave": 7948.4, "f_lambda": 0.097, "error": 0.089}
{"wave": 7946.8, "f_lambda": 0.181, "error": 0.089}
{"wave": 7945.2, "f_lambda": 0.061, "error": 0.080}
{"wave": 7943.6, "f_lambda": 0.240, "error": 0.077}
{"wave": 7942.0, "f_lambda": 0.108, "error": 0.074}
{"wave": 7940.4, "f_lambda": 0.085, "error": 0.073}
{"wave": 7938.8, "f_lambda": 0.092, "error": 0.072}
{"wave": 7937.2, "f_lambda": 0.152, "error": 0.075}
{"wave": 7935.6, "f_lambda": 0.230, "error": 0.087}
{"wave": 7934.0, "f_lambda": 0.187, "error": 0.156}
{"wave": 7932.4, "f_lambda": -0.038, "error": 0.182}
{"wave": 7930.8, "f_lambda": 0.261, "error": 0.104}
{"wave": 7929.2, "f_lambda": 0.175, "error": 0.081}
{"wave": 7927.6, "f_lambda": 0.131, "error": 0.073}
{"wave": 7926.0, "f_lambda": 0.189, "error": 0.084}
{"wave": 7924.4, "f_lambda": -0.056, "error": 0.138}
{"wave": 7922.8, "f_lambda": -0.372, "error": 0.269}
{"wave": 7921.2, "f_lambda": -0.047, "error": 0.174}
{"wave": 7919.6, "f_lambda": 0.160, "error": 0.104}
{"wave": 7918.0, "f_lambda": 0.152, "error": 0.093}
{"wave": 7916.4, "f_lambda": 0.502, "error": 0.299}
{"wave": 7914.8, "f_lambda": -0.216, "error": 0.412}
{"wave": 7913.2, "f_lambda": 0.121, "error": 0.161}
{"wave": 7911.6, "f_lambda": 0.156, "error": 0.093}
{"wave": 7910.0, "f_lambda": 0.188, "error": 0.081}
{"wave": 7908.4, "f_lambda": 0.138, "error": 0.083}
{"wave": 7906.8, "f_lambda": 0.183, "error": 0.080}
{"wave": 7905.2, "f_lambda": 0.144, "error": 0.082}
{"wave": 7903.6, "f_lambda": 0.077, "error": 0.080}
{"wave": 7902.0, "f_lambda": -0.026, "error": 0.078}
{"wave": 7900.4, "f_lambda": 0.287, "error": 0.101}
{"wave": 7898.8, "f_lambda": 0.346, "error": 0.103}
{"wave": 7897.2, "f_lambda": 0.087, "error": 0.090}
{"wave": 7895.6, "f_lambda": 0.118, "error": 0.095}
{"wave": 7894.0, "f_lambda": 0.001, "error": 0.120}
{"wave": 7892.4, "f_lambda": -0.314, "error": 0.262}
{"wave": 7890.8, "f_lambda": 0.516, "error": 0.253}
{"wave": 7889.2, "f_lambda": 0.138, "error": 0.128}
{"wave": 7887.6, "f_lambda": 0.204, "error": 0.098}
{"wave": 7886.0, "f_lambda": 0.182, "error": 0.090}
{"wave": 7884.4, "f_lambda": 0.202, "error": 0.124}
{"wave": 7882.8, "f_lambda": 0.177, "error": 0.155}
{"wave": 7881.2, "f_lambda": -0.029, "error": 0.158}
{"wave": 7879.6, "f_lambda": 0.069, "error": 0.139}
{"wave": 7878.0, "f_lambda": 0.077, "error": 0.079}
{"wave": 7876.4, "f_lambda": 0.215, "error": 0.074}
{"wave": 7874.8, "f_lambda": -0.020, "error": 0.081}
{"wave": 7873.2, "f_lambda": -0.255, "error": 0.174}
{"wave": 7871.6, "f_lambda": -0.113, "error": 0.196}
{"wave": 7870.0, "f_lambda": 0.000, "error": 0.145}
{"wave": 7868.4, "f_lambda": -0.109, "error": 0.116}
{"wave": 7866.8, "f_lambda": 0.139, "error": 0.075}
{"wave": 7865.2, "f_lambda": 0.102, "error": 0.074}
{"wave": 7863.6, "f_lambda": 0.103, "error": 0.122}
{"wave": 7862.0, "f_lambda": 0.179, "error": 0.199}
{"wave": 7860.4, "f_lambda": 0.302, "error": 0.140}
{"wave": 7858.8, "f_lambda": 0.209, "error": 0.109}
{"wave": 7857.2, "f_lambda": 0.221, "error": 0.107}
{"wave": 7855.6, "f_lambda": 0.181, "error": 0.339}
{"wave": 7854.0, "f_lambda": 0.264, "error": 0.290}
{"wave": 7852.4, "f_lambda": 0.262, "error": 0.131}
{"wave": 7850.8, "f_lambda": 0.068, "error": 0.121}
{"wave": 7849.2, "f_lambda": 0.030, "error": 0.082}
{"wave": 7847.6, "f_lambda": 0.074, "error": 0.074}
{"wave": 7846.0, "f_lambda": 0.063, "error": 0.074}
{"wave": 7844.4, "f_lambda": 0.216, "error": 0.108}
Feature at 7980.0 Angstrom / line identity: H-alpha 6563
